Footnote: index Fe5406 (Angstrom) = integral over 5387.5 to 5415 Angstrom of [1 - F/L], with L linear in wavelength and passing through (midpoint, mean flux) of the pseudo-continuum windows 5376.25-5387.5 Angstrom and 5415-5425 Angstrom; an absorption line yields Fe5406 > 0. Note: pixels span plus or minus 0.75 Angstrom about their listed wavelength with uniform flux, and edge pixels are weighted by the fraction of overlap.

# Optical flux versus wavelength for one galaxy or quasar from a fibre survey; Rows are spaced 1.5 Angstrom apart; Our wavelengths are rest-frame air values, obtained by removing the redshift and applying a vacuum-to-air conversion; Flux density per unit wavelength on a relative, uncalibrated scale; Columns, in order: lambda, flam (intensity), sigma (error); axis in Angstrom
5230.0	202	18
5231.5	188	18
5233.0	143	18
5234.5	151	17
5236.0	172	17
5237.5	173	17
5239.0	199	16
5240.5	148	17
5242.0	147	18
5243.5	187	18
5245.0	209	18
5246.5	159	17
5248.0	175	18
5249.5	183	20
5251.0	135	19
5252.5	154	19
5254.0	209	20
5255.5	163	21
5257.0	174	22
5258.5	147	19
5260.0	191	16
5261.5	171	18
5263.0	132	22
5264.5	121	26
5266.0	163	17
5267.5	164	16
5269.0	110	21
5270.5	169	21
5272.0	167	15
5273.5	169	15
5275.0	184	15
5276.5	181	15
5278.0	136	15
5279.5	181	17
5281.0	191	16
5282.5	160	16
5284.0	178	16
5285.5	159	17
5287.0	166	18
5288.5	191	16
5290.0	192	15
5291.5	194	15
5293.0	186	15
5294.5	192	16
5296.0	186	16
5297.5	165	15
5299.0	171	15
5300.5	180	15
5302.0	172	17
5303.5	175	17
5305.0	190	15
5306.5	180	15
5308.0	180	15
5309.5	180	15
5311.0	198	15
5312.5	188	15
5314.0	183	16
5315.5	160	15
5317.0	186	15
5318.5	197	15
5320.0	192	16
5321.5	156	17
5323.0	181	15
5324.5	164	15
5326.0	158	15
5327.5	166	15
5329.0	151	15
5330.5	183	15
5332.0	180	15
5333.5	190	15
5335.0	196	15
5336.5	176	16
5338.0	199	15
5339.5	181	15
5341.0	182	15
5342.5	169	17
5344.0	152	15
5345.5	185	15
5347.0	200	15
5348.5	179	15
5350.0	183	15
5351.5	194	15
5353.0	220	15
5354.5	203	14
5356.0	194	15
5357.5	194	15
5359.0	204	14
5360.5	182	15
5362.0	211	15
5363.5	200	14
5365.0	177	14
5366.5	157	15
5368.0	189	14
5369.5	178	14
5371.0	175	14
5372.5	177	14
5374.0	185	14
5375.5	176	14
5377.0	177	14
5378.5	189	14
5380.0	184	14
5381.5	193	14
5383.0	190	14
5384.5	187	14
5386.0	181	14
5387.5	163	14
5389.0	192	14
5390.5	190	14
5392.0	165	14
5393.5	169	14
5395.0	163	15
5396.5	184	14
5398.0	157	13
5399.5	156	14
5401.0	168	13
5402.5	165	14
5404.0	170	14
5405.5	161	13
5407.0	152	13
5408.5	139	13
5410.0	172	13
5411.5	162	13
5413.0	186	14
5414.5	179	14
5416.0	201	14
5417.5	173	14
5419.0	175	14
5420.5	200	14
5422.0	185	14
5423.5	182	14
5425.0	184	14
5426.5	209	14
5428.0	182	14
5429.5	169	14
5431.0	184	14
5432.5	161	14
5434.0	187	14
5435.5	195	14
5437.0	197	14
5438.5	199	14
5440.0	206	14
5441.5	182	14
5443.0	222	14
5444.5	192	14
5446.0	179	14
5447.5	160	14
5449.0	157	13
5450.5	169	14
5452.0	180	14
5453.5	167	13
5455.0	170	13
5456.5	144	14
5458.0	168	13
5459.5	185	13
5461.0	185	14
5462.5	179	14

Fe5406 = 2.5 Angstrom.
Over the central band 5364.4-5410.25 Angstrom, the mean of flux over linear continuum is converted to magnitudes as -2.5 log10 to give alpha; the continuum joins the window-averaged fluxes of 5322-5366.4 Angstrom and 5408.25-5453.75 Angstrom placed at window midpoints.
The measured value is 0.06 mag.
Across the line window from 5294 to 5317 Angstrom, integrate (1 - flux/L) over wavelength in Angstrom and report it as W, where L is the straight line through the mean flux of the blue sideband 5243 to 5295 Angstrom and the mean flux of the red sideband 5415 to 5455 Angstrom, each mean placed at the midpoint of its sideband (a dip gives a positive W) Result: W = -1.0 Angstrom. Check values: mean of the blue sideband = 170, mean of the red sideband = 184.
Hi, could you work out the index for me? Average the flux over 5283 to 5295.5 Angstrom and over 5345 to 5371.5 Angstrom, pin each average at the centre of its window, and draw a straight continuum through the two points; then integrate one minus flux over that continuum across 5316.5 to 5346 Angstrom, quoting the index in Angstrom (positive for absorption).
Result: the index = 1.6 Angstrom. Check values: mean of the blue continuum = 182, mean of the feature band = 177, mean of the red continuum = 190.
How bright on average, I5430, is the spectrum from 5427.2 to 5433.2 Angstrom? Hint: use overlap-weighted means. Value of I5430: 174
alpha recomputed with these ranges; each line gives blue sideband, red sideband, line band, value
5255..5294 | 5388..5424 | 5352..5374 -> -0.115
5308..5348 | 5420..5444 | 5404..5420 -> 0.107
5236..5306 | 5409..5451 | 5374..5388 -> -0.018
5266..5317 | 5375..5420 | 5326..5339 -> -0.026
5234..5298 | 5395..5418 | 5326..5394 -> -0.092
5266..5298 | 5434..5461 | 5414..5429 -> -0.043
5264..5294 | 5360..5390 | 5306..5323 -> -0.047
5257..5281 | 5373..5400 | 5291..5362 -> -0.084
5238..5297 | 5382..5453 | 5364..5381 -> -0.020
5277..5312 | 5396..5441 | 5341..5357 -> -0.056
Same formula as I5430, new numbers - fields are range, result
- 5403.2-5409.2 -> 156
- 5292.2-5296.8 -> 188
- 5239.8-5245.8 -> 173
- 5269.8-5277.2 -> 174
